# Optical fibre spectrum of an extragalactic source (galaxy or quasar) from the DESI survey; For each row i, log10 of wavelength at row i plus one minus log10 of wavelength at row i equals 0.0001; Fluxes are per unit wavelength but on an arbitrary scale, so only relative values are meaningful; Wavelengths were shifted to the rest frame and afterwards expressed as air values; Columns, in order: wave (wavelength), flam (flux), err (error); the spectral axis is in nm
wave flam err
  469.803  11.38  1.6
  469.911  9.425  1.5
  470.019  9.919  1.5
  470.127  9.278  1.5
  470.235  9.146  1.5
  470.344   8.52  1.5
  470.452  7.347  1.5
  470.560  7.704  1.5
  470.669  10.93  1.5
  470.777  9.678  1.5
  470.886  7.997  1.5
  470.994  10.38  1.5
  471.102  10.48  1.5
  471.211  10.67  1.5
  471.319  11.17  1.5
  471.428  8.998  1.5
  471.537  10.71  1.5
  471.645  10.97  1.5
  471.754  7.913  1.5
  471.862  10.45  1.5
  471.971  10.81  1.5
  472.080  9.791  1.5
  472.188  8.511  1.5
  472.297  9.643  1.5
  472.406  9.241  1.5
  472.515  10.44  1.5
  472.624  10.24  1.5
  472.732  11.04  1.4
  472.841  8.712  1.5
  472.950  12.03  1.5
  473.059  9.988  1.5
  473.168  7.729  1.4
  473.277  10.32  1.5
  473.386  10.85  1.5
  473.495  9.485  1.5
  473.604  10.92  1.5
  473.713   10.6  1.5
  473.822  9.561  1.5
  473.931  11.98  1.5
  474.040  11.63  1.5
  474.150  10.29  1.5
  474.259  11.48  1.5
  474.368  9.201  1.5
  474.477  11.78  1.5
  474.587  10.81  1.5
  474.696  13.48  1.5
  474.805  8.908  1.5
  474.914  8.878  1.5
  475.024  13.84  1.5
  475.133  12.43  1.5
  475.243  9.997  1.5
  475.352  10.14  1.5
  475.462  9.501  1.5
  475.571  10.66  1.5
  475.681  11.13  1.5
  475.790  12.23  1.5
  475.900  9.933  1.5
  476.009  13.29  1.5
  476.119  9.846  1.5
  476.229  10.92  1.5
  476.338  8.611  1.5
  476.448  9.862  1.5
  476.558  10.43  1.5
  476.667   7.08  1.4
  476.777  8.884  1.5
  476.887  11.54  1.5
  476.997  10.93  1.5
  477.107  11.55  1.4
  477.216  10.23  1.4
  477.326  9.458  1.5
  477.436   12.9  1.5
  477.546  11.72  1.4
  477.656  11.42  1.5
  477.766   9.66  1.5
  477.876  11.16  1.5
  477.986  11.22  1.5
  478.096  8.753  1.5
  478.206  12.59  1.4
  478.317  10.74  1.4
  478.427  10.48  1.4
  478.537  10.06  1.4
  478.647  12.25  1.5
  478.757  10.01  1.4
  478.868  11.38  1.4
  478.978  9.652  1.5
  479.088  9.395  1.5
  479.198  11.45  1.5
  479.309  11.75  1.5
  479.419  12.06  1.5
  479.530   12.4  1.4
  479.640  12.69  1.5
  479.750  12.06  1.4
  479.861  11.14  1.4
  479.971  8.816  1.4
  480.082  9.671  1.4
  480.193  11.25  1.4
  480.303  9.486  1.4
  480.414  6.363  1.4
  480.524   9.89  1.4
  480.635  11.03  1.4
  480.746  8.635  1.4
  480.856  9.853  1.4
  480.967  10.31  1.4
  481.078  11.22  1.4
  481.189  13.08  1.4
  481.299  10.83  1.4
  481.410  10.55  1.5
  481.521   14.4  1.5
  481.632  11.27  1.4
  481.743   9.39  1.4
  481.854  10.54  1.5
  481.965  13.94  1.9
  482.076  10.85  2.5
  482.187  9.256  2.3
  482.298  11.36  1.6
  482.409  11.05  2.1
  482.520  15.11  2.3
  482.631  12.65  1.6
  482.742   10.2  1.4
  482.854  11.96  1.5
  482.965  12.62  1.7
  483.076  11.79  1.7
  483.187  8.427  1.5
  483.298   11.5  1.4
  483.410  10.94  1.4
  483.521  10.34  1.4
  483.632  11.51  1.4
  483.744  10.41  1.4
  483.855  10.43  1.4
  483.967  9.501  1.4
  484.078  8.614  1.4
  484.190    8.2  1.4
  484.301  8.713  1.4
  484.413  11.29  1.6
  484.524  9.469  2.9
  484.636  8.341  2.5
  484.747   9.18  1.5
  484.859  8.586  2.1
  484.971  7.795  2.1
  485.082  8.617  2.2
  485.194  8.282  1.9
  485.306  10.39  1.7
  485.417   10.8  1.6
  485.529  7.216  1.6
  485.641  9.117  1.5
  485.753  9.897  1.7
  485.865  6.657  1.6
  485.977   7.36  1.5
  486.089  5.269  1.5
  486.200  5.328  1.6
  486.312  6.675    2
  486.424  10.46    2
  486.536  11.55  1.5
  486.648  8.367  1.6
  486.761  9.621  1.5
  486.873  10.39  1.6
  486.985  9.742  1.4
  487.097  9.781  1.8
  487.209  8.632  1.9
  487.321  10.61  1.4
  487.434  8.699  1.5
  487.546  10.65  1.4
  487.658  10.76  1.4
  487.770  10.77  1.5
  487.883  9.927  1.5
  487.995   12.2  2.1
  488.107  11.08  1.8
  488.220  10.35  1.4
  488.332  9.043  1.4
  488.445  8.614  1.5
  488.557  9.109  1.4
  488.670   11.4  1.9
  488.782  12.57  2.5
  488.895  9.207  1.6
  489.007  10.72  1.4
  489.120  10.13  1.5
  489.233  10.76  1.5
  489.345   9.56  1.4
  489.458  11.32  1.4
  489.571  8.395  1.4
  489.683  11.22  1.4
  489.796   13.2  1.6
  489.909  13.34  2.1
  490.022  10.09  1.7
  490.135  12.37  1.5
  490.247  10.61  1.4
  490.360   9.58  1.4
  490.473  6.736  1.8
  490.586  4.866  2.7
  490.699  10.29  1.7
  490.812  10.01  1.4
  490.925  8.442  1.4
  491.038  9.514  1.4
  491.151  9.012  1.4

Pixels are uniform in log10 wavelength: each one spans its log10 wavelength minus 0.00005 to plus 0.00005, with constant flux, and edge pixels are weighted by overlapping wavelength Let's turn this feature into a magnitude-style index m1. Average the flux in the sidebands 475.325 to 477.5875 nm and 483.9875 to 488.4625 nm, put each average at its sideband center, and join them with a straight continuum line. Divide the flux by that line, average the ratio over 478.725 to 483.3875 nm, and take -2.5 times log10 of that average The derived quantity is -0.12 mag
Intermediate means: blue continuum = 10.5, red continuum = 9.19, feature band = 11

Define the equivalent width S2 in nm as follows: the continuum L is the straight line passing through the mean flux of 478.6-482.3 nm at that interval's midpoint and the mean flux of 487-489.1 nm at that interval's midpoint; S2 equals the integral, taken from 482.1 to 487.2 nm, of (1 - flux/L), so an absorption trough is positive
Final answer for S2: 0.409 nm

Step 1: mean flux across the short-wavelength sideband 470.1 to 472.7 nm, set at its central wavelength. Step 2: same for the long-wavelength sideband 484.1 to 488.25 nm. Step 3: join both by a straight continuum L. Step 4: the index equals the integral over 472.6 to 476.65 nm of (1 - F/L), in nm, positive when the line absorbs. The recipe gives -0.44 nm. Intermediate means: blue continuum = 9.64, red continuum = 9.2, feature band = 10.6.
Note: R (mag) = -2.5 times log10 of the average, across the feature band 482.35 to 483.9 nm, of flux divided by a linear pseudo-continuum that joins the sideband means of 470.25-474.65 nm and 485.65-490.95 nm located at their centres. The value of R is -0.16 mag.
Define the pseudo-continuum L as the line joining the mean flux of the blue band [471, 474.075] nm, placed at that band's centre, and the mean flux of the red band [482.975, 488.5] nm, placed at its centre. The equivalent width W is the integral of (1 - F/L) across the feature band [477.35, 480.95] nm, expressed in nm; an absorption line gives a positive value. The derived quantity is -0.31 nm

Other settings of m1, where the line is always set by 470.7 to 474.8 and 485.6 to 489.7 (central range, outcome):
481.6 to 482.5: -0.13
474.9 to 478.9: -0.07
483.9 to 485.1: 0.09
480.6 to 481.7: -0.13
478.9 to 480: -0.13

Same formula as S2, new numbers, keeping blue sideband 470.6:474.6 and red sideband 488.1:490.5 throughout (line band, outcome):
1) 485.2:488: 0.34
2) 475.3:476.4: -0.04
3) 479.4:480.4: -0.05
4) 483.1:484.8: 0.09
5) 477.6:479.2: -0.06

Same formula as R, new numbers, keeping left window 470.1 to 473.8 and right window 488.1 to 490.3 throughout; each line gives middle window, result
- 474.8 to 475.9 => -0.089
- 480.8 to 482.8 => -0.116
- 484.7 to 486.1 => 0.226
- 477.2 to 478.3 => -0.087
